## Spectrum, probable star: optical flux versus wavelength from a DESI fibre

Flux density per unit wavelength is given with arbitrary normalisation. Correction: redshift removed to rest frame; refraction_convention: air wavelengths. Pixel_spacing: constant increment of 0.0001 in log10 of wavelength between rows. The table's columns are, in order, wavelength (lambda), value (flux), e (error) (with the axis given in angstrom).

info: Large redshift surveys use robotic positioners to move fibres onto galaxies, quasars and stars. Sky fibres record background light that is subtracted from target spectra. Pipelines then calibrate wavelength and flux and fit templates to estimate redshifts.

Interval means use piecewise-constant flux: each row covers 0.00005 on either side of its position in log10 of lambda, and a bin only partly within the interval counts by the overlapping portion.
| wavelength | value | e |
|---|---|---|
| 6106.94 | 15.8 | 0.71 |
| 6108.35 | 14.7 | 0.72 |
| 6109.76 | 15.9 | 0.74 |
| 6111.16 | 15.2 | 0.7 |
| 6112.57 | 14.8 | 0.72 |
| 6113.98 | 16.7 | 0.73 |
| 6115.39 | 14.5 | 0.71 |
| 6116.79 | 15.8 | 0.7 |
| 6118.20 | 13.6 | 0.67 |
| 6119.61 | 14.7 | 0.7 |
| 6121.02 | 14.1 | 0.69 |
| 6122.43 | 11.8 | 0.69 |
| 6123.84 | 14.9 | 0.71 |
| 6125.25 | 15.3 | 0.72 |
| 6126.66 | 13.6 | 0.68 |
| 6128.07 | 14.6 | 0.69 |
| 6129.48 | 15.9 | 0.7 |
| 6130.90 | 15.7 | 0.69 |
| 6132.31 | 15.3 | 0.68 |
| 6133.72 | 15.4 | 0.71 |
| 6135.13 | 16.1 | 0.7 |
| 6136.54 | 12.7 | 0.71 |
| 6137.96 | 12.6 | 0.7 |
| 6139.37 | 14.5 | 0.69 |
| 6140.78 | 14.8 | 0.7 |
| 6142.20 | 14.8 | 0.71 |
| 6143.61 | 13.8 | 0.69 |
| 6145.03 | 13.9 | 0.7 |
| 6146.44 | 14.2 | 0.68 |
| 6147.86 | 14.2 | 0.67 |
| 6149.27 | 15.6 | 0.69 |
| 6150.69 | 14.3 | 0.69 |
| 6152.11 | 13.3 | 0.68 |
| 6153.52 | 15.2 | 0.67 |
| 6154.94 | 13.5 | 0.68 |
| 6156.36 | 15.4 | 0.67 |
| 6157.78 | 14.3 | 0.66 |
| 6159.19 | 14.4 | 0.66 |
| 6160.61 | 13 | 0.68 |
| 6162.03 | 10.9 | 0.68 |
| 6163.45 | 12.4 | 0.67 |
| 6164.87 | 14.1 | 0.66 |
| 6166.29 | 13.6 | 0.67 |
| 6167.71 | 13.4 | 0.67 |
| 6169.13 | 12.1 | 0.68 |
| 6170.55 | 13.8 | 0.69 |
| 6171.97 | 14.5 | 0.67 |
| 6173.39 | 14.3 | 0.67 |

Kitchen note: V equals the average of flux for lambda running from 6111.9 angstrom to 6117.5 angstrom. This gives 15.5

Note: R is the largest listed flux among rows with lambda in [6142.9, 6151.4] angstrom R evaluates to 15.6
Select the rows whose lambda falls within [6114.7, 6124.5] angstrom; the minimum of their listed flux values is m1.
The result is 11.8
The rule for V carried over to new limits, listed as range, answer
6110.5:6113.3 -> 15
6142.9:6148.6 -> 14.1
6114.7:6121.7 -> 14.6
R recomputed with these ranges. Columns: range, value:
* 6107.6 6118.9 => 16.7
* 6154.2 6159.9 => 15.4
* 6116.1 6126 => 15.8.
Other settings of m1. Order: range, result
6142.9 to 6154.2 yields 13.3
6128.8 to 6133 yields 15.3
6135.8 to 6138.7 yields 12.6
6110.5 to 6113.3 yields 14.8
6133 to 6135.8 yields 15.4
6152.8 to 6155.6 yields 13.5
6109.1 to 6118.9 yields 13.6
